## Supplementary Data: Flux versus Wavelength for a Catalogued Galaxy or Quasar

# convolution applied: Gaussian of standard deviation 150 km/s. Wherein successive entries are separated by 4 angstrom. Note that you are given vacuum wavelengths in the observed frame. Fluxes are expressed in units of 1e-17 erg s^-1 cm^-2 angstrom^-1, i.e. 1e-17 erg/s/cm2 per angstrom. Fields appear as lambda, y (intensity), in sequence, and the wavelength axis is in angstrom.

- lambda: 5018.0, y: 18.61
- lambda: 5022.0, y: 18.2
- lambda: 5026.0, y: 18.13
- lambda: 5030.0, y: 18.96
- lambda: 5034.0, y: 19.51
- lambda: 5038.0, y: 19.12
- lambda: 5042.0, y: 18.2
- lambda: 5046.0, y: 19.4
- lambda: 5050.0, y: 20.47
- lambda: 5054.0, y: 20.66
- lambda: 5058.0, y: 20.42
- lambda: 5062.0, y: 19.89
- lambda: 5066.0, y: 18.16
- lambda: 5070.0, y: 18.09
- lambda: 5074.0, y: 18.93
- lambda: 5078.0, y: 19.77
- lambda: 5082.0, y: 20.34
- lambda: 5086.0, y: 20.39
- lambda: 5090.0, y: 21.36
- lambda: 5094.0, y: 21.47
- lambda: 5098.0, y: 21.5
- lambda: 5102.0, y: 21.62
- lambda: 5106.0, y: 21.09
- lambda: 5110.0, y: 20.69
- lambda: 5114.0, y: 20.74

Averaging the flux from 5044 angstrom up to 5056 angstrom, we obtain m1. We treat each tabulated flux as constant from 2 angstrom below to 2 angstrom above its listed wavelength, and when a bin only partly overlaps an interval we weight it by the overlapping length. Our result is 20.2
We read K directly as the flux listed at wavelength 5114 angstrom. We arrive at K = 20.74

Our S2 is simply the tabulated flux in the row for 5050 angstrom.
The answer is 20.47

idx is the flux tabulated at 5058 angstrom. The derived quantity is 20.42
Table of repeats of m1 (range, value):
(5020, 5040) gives 18.8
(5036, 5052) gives 19.3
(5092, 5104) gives 21.5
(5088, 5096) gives 21.4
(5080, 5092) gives 20.7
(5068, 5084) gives 19.3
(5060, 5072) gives 18.7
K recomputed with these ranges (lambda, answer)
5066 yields 18.16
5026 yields 18.13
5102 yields 21.62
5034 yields 19.51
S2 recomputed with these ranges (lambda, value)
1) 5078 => 19.77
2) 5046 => 19.4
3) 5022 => 18.2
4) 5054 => 20.66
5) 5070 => 18.09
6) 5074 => 18.93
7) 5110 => 20.69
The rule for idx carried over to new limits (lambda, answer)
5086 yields 20.39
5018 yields 18.61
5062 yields 19.89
